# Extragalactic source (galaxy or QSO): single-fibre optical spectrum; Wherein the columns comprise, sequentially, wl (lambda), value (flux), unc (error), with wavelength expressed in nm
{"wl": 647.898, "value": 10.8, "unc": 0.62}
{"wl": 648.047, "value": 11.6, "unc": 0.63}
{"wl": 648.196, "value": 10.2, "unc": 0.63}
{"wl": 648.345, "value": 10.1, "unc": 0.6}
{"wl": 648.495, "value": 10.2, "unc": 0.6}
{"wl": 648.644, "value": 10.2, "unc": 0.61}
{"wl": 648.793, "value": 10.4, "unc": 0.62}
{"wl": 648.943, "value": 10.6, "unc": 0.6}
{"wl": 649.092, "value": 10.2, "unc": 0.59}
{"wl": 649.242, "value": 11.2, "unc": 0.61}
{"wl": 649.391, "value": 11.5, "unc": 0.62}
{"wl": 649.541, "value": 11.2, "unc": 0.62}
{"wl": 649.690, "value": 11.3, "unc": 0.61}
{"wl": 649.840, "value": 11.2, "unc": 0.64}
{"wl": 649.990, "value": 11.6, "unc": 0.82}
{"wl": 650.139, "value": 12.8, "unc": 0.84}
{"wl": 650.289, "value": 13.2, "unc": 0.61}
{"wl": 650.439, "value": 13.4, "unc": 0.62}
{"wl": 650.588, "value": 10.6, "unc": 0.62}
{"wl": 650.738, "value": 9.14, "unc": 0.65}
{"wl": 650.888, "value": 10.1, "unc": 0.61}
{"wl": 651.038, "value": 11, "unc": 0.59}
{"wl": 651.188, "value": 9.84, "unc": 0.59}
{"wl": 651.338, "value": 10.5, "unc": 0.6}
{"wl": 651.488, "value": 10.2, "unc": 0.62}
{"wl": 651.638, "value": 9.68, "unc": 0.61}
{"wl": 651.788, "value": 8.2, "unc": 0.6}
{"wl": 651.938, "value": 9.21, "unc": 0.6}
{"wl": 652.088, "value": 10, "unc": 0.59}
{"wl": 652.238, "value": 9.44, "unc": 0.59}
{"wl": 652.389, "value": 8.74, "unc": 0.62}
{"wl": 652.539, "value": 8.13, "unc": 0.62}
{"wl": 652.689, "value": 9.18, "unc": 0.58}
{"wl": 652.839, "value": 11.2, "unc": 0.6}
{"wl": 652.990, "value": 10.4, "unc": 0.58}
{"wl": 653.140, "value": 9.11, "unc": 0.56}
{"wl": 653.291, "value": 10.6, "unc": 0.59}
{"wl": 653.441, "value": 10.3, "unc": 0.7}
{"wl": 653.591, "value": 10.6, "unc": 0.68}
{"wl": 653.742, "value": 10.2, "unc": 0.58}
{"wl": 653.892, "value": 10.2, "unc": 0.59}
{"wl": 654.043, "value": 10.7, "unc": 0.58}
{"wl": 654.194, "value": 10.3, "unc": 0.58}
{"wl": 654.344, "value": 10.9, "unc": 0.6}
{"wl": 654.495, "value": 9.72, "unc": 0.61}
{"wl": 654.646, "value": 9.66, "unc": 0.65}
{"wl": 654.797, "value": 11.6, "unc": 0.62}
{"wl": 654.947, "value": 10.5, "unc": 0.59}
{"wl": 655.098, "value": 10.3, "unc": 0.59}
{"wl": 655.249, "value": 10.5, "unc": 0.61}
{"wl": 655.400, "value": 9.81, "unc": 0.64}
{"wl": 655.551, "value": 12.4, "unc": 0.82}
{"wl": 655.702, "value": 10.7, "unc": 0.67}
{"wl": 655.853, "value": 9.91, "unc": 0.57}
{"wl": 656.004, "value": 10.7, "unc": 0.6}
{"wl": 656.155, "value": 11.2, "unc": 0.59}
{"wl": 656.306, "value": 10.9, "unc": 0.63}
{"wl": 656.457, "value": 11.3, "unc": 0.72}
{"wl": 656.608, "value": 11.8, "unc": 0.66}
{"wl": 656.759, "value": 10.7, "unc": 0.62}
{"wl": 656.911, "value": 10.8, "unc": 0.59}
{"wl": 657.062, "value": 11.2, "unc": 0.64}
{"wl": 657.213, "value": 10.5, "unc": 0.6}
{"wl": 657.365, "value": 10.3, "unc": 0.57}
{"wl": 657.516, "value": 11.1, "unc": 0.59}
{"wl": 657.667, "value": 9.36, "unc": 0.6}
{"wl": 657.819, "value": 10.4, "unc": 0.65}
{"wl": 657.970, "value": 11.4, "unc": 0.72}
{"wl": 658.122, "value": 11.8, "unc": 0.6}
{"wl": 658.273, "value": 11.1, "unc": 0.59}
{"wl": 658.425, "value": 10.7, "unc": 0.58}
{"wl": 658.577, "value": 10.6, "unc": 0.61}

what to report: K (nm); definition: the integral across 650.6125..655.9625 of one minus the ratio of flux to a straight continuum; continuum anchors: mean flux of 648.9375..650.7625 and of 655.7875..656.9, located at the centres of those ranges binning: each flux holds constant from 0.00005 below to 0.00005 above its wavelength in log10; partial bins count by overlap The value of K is 0.520 nm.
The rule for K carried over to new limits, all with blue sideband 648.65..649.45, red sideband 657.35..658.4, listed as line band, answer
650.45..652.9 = 0.22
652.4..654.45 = 0.13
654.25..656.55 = 0.02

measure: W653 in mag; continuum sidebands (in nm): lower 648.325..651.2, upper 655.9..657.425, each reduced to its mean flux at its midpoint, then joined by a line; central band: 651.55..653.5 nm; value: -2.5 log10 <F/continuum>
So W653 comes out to 0.15 mag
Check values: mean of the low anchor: 11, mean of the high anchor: 10.9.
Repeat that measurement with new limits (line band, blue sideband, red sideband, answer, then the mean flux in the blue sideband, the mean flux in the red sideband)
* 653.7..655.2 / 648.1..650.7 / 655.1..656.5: 0.05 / 11.1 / 10.8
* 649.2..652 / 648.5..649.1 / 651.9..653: -0.09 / 10.4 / 9.49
